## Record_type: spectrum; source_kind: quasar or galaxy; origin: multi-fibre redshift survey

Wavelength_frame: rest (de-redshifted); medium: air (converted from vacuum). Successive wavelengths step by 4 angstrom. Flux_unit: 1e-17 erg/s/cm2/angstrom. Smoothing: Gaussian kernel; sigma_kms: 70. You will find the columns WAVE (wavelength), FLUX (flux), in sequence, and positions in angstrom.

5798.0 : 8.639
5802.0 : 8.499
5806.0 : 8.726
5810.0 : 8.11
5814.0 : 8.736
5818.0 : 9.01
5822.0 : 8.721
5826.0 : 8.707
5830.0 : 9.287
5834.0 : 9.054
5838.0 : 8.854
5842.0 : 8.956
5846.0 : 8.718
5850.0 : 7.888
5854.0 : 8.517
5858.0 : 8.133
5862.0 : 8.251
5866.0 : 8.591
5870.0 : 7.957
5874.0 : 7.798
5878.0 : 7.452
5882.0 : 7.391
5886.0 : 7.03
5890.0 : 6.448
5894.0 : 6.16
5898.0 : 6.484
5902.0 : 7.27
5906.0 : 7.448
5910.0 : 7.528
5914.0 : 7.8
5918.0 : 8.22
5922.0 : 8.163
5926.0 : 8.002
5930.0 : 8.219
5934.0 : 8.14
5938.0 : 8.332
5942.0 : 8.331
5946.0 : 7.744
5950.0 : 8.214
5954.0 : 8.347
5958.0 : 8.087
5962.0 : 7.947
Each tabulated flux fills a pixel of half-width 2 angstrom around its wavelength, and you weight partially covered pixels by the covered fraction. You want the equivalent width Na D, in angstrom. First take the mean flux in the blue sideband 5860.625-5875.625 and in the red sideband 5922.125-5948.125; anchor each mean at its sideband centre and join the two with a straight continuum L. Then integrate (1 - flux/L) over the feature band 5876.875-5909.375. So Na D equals 4.7 angstrom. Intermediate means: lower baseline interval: 8.15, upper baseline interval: 8.13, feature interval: 6.97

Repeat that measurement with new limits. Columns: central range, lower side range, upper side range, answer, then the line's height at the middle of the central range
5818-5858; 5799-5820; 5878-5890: -3.4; 8.05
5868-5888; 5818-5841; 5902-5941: 2.1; 8.42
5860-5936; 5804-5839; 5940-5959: 7.3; 8.41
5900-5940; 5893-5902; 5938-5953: -3.4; 7.3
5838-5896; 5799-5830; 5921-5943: 4.3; 8.47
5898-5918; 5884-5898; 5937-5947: -1.1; 7.08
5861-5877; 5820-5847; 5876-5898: -1.2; 7.55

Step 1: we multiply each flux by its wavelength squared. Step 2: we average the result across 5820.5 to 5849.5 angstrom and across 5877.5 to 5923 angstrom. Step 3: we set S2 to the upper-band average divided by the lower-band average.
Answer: 0.84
